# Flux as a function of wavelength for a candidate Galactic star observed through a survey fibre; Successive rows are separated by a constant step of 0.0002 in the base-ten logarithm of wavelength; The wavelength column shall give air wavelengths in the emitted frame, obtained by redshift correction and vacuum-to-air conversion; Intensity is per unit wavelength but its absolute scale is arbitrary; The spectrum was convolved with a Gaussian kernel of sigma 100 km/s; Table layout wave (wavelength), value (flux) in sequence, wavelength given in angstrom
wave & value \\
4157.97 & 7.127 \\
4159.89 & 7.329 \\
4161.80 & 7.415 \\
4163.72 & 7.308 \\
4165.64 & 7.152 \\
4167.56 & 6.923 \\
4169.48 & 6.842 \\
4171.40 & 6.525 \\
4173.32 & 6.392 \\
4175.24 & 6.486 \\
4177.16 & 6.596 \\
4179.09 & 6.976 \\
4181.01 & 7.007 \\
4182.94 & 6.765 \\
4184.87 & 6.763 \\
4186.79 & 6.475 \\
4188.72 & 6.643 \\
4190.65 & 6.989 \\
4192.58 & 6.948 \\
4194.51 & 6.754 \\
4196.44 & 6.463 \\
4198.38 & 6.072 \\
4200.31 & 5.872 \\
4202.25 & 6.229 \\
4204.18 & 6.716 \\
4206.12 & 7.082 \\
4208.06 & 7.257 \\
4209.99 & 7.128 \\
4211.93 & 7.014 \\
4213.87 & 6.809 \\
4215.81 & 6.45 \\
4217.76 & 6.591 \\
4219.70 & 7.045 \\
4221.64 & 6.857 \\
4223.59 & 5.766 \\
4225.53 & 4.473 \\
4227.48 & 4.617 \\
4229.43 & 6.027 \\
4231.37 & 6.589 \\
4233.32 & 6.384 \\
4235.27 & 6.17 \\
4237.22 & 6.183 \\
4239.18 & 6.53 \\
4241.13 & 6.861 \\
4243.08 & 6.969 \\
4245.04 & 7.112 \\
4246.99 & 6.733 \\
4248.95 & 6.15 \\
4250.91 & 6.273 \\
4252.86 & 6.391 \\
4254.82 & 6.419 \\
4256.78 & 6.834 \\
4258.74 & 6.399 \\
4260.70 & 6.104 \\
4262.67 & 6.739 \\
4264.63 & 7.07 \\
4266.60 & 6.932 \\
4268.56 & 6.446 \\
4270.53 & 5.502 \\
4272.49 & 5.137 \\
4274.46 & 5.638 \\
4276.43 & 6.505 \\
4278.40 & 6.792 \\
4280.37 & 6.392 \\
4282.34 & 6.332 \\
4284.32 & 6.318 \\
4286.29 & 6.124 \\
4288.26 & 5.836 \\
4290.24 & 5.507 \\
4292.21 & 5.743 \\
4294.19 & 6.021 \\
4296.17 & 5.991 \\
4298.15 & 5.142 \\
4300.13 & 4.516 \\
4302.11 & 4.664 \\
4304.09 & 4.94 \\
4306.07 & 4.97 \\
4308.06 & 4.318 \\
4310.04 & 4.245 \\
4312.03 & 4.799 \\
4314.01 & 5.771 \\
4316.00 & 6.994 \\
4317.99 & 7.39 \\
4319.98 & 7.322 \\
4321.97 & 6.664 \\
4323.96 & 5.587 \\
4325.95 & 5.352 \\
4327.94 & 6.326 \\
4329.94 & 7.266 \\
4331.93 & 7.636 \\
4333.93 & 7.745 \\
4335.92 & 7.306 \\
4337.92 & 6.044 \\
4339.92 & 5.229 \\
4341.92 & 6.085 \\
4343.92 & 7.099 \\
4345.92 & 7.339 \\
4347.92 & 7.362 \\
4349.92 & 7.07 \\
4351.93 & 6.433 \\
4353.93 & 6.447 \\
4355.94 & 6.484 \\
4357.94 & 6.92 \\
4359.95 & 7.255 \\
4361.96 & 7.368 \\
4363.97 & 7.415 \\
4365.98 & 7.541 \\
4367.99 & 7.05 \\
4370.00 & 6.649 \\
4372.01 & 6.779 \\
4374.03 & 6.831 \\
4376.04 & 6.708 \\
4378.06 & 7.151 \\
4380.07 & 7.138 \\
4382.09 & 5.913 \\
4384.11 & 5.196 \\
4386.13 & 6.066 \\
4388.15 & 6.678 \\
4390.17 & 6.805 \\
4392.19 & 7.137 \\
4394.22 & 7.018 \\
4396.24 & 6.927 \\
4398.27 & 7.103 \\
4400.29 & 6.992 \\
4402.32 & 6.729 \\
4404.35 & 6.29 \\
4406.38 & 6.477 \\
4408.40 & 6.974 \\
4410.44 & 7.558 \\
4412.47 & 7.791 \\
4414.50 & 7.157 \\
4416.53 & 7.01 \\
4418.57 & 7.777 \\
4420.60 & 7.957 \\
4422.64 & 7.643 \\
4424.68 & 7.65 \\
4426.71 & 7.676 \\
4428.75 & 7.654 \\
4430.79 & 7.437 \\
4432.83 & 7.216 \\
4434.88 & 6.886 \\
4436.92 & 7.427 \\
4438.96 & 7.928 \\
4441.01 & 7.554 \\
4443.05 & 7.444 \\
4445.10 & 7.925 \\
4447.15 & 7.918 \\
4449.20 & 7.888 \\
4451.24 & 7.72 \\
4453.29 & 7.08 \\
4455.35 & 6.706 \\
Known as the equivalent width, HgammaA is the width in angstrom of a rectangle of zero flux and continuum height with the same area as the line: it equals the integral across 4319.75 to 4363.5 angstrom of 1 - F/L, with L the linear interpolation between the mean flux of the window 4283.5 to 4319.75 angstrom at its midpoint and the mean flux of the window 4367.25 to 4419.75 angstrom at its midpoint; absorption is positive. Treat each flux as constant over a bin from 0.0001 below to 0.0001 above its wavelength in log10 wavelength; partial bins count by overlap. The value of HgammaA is -4.49 angstrom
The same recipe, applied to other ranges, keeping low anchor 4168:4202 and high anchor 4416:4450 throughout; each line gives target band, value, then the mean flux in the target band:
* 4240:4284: 3.0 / 6.44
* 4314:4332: 1.3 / 6.63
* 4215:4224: 0.2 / 6.59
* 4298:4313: 5.1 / 4.67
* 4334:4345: 1.1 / 6.48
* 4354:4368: 0.4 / 7.11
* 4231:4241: 0.6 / 6.4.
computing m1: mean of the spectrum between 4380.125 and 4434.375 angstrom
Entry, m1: 7.03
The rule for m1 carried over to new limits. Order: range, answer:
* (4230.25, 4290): 6.38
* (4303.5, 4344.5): 6.15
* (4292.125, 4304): 5.28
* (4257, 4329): 5.91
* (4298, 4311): 4.66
